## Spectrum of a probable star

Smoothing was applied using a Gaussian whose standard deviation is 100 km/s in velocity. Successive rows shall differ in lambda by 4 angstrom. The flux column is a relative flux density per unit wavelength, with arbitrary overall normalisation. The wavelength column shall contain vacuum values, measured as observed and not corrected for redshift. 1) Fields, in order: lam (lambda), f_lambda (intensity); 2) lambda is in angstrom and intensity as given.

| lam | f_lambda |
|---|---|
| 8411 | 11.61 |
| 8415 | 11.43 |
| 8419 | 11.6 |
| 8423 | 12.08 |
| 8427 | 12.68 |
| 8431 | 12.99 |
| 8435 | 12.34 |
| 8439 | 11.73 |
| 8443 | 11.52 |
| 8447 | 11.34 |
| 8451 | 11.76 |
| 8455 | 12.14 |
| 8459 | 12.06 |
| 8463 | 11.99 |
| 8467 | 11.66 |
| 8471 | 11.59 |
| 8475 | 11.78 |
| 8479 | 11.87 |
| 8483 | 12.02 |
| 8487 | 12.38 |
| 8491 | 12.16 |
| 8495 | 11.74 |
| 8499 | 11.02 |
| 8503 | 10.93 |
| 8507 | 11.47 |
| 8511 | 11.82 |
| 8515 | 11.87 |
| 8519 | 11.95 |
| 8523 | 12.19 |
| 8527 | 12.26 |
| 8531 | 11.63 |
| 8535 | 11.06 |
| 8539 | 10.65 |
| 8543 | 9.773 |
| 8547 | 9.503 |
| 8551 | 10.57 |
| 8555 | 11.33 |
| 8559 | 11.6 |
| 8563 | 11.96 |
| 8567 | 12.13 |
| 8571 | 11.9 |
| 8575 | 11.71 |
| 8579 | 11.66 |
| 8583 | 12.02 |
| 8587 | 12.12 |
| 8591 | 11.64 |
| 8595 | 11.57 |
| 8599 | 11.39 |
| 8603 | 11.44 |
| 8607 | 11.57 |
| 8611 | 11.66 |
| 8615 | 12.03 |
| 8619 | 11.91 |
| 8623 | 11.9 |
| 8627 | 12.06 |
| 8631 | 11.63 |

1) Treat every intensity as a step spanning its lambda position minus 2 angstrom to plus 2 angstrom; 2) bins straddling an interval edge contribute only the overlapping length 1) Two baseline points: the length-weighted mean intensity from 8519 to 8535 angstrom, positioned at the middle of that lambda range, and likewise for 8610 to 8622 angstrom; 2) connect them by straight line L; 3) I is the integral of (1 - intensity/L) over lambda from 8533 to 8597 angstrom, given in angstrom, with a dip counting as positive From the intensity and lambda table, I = 3.05 angstrom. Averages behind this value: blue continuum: 11.9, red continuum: 11.9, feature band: 11.3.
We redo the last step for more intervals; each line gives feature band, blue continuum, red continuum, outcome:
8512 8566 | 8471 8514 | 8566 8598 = 2.2 angstrom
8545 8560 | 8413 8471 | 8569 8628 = 1.4 angstrom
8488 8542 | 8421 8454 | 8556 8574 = 1.6 angstrom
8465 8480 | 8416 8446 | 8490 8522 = 0.1 angstrom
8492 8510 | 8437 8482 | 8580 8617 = 0.6 angstrom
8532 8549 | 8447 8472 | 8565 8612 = 2.1 angstrom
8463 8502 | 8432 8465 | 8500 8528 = 0.1 angstrom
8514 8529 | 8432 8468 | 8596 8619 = -0.4 angstrom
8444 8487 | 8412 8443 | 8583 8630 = 0.6 angstrom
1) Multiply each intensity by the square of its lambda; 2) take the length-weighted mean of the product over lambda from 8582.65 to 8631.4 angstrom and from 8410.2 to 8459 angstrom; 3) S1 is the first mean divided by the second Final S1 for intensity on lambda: 1.02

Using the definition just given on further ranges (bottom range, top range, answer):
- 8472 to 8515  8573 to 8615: 1.02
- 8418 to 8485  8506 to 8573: 0.97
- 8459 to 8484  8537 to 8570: 0.95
